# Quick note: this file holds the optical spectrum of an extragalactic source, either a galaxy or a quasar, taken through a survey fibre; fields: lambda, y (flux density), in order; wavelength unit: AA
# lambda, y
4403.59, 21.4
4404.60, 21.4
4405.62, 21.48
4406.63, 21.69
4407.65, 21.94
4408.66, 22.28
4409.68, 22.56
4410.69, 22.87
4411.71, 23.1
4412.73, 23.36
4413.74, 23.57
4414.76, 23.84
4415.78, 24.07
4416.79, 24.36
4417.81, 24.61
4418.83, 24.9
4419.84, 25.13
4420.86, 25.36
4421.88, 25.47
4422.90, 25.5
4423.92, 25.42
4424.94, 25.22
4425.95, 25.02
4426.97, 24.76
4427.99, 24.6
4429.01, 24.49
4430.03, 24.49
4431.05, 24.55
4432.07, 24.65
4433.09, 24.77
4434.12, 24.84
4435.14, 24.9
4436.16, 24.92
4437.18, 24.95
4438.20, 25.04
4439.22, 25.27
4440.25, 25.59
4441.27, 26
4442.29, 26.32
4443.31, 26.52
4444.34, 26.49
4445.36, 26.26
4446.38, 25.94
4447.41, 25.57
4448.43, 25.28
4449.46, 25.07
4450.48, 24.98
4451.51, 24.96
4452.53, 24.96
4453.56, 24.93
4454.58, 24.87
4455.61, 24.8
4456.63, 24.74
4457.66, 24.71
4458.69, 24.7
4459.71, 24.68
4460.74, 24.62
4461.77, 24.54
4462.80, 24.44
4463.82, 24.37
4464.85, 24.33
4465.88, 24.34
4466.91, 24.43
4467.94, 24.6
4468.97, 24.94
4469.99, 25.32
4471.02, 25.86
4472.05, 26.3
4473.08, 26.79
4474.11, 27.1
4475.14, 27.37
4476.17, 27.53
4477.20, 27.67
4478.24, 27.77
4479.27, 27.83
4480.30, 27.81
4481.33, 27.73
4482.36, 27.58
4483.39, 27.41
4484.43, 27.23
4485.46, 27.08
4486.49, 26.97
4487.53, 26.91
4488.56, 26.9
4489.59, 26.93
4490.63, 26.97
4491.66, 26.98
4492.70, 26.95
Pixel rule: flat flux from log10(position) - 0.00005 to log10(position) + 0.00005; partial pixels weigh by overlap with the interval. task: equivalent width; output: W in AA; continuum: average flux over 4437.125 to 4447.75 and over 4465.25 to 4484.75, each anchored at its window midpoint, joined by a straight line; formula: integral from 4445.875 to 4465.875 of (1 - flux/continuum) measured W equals 0.99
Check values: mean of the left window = 25.9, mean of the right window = 26.6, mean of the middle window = 24.8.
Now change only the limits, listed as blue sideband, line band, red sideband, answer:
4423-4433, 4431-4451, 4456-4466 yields -0.55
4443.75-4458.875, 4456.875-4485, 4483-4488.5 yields 0.32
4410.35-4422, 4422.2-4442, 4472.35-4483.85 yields 0.01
